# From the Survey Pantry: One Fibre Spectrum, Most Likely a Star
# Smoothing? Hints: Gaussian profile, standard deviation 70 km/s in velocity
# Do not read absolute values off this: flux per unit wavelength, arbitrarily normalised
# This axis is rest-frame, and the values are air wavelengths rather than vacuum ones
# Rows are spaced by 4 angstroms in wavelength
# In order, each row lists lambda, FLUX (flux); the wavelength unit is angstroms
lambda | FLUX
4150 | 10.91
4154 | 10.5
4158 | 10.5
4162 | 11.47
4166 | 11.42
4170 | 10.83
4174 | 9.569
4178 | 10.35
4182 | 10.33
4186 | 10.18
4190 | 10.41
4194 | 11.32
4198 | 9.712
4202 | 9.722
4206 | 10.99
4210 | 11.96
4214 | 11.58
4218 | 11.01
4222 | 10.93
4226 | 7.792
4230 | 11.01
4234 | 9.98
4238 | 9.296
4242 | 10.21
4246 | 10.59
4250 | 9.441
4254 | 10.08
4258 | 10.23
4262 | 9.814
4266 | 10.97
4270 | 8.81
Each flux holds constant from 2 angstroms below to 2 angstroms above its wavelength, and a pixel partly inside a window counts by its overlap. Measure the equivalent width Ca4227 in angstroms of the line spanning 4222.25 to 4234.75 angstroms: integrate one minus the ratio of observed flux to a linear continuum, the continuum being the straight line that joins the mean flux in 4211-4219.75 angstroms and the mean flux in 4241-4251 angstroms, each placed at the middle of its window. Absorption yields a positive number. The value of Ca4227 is 1.3 angstroms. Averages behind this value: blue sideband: 11.4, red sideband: 10.1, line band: 9.74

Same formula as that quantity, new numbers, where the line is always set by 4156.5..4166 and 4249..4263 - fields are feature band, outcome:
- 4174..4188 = 0.9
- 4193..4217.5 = -0.7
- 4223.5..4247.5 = 0.8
